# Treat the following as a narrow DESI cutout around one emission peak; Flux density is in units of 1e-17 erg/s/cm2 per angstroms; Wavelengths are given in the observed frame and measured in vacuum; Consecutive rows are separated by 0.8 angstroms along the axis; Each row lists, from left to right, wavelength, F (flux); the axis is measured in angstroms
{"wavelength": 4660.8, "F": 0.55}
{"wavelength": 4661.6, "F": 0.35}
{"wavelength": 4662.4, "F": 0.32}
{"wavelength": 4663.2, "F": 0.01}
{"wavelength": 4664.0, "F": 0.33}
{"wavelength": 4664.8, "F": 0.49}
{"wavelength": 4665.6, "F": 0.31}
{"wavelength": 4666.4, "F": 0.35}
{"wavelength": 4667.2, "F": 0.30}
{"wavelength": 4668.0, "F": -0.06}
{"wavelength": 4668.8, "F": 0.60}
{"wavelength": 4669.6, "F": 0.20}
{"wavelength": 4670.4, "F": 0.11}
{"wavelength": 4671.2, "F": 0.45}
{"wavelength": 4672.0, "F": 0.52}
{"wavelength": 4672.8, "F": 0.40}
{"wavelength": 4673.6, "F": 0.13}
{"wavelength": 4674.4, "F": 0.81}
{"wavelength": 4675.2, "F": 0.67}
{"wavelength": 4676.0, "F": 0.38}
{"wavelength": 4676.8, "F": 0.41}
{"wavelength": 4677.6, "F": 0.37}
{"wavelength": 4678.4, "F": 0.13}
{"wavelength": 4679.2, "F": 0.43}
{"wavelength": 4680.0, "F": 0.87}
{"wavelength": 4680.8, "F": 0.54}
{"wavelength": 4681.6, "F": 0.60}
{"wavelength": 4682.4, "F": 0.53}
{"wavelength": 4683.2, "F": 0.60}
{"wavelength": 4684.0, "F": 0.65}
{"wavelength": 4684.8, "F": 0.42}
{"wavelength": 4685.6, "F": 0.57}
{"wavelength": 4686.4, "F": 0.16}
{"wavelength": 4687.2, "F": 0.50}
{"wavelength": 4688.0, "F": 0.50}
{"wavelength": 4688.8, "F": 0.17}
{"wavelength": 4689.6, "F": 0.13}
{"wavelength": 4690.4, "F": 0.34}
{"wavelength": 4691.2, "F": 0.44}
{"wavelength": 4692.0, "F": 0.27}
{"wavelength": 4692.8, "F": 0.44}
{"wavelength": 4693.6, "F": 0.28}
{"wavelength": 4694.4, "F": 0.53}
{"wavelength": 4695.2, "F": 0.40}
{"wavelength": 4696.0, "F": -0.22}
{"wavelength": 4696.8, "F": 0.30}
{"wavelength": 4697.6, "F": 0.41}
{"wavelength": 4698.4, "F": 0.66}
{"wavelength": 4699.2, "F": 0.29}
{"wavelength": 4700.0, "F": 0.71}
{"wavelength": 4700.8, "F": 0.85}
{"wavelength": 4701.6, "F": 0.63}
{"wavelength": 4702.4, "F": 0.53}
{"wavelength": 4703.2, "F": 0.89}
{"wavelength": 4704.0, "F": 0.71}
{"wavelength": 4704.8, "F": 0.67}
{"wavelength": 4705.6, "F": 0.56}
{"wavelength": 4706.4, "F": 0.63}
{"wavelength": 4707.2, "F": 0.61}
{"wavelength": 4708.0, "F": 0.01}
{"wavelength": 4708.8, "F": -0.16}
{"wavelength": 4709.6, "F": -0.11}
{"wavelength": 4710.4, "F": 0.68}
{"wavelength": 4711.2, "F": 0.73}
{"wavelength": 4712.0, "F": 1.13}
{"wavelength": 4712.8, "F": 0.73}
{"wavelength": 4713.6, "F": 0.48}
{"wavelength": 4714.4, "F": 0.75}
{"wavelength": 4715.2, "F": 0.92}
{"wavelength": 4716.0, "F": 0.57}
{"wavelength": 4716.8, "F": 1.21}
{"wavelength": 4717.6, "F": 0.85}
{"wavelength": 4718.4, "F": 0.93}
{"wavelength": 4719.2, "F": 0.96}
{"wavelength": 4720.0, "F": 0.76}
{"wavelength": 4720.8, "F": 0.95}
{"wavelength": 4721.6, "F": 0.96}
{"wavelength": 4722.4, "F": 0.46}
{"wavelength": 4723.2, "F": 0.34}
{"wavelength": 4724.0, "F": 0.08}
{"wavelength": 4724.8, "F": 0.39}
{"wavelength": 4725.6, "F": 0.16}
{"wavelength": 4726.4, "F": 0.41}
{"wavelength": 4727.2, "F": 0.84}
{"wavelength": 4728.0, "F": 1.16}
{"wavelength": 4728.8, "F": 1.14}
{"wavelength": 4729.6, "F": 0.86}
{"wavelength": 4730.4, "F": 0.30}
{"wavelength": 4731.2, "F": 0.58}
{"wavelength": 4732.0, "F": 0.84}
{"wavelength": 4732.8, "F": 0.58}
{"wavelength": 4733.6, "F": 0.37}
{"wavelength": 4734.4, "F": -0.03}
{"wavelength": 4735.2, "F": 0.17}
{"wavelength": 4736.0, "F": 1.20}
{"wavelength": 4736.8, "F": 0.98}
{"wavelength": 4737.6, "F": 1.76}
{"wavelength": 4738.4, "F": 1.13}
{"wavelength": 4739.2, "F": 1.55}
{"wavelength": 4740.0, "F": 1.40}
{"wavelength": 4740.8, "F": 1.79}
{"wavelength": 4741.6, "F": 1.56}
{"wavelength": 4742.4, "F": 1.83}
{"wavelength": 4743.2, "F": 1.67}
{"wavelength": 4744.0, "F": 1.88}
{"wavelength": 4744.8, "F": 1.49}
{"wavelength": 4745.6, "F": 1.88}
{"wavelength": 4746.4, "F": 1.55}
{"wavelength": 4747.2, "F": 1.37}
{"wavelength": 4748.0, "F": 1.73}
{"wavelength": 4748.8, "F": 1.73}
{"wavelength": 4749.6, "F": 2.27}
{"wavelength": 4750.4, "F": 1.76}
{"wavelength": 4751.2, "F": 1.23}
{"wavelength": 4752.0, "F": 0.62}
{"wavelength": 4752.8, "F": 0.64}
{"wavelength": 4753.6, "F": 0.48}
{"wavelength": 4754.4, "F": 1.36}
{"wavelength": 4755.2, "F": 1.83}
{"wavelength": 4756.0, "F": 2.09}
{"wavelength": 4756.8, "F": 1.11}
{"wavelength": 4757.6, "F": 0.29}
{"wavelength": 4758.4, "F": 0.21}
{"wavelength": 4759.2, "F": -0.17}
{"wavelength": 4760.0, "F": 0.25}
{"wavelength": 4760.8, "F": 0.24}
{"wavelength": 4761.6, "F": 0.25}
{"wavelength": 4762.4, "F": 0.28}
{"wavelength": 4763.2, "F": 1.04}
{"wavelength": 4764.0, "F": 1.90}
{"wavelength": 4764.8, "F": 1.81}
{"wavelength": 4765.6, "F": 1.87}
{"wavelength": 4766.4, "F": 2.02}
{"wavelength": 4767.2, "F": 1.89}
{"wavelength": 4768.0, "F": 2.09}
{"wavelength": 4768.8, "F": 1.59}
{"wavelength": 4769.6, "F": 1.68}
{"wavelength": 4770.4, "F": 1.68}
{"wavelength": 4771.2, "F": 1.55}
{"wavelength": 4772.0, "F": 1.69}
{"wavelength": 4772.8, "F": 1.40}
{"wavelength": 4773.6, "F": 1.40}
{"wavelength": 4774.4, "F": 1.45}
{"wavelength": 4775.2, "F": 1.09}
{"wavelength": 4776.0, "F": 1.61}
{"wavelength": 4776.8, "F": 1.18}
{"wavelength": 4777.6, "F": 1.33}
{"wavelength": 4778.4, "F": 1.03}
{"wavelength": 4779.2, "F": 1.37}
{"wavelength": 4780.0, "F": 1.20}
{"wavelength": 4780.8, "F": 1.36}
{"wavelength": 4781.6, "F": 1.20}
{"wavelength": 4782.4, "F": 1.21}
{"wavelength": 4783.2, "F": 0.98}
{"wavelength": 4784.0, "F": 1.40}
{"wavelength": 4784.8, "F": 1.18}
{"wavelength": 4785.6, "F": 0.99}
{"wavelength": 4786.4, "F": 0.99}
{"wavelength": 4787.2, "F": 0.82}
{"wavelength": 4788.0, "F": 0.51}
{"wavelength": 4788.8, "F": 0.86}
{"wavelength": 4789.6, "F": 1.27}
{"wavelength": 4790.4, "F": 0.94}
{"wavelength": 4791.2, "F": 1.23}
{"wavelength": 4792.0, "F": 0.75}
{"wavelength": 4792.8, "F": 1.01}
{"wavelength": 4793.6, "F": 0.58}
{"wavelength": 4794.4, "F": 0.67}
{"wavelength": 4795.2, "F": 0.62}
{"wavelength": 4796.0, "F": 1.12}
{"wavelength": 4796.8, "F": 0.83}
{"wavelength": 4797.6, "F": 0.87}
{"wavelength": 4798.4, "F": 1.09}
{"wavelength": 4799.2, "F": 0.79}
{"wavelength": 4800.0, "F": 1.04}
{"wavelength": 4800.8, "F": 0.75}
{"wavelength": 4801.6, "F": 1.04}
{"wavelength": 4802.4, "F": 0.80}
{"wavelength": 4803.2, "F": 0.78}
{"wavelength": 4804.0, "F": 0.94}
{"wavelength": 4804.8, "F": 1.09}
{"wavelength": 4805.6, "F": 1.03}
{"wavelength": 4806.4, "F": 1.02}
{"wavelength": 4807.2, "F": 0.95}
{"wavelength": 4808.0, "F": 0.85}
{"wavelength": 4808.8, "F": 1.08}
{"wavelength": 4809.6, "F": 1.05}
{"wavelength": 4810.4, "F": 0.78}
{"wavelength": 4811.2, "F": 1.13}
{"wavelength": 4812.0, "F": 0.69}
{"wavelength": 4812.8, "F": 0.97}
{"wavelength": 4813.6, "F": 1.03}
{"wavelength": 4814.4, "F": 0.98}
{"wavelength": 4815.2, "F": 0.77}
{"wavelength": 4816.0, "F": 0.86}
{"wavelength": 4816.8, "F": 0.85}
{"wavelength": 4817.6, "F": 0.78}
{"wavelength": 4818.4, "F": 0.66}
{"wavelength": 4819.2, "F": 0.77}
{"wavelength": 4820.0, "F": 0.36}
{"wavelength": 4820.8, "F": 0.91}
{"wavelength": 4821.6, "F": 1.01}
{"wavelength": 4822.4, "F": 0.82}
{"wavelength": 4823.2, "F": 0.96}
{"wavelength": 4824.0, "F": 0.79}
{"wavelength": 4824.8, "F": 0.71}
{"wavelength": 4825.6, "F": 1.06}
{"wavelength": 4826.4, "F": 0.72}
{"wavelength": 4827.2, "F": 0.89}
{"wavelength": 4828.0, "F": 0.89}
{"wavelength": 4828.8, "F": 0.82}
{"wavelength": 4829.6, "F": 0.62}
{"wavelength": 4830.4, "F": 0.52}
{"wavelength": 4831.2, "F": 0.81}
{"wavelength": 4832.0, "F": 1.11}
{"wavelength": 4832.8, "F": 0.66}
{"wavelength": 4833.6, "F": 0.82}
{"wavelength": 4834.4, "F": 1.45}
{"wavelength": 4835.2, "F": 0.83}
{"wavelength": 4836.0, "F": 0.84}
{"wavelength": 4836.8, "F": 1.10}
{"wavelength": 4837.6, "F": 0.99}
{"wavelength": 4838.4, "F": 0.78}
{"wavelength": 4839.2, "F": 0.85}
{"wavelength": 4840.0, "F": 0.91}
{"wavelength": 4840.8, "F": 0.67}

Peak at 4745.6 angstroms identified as Ly-alpha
